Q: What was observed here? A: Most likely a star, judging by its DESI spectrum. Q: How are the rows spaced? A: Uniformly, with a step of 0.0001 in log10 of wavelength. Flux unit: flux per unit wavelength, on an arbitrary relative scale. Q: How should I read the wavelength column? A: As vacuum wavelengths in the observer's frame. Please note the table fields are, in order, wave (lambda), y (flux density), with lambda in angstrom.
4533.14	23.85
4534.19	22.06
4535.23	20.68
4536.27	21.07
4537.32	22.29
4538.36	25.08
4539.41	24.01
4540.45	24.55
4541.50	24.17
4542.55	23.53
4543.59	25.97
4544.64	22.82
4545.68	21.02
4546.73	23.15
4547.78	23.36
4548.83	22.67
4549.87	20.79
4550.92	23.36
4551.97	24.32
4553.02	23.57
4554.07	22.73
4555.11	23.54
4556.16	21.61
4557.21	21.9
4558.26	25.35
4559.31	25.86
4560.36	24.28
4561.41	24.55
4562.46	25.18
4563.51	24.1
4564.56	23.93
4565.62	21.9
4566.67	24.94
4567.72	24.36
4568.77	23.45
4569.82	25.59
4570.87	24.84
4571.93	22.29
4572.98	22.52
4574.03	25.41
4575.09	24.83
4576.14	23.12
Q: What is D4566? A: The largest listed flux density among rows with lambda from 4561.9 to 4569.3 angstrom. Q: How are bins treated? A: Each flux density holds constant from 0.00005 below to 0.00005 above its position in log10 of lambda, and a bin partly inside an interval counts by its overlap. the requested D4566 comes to 25.18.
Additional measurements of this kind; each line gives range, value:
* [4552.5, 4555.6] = 23.57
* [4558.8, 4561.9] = 25.86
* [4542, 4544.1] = 25.97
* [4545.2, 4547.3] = 23.15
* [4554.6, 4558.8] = 25.35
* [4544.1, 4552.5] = 24.32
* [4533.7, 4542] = 25.08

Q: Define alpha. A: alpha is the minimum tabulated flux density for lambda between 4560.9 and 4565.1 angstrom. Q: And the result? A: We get 23.93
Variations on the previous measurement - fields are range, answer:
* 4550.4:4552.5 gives 23.36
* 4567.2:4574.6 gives 22.29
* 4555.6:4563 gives 21.61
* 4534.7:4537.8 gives 20.68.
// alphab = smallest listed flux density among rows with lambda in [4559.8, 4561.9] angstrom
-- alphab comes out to 24.28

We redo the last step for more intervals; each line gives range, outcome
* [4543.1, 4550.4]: 20.79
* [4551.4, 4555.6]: 22.73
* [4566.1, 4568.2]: 24.36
